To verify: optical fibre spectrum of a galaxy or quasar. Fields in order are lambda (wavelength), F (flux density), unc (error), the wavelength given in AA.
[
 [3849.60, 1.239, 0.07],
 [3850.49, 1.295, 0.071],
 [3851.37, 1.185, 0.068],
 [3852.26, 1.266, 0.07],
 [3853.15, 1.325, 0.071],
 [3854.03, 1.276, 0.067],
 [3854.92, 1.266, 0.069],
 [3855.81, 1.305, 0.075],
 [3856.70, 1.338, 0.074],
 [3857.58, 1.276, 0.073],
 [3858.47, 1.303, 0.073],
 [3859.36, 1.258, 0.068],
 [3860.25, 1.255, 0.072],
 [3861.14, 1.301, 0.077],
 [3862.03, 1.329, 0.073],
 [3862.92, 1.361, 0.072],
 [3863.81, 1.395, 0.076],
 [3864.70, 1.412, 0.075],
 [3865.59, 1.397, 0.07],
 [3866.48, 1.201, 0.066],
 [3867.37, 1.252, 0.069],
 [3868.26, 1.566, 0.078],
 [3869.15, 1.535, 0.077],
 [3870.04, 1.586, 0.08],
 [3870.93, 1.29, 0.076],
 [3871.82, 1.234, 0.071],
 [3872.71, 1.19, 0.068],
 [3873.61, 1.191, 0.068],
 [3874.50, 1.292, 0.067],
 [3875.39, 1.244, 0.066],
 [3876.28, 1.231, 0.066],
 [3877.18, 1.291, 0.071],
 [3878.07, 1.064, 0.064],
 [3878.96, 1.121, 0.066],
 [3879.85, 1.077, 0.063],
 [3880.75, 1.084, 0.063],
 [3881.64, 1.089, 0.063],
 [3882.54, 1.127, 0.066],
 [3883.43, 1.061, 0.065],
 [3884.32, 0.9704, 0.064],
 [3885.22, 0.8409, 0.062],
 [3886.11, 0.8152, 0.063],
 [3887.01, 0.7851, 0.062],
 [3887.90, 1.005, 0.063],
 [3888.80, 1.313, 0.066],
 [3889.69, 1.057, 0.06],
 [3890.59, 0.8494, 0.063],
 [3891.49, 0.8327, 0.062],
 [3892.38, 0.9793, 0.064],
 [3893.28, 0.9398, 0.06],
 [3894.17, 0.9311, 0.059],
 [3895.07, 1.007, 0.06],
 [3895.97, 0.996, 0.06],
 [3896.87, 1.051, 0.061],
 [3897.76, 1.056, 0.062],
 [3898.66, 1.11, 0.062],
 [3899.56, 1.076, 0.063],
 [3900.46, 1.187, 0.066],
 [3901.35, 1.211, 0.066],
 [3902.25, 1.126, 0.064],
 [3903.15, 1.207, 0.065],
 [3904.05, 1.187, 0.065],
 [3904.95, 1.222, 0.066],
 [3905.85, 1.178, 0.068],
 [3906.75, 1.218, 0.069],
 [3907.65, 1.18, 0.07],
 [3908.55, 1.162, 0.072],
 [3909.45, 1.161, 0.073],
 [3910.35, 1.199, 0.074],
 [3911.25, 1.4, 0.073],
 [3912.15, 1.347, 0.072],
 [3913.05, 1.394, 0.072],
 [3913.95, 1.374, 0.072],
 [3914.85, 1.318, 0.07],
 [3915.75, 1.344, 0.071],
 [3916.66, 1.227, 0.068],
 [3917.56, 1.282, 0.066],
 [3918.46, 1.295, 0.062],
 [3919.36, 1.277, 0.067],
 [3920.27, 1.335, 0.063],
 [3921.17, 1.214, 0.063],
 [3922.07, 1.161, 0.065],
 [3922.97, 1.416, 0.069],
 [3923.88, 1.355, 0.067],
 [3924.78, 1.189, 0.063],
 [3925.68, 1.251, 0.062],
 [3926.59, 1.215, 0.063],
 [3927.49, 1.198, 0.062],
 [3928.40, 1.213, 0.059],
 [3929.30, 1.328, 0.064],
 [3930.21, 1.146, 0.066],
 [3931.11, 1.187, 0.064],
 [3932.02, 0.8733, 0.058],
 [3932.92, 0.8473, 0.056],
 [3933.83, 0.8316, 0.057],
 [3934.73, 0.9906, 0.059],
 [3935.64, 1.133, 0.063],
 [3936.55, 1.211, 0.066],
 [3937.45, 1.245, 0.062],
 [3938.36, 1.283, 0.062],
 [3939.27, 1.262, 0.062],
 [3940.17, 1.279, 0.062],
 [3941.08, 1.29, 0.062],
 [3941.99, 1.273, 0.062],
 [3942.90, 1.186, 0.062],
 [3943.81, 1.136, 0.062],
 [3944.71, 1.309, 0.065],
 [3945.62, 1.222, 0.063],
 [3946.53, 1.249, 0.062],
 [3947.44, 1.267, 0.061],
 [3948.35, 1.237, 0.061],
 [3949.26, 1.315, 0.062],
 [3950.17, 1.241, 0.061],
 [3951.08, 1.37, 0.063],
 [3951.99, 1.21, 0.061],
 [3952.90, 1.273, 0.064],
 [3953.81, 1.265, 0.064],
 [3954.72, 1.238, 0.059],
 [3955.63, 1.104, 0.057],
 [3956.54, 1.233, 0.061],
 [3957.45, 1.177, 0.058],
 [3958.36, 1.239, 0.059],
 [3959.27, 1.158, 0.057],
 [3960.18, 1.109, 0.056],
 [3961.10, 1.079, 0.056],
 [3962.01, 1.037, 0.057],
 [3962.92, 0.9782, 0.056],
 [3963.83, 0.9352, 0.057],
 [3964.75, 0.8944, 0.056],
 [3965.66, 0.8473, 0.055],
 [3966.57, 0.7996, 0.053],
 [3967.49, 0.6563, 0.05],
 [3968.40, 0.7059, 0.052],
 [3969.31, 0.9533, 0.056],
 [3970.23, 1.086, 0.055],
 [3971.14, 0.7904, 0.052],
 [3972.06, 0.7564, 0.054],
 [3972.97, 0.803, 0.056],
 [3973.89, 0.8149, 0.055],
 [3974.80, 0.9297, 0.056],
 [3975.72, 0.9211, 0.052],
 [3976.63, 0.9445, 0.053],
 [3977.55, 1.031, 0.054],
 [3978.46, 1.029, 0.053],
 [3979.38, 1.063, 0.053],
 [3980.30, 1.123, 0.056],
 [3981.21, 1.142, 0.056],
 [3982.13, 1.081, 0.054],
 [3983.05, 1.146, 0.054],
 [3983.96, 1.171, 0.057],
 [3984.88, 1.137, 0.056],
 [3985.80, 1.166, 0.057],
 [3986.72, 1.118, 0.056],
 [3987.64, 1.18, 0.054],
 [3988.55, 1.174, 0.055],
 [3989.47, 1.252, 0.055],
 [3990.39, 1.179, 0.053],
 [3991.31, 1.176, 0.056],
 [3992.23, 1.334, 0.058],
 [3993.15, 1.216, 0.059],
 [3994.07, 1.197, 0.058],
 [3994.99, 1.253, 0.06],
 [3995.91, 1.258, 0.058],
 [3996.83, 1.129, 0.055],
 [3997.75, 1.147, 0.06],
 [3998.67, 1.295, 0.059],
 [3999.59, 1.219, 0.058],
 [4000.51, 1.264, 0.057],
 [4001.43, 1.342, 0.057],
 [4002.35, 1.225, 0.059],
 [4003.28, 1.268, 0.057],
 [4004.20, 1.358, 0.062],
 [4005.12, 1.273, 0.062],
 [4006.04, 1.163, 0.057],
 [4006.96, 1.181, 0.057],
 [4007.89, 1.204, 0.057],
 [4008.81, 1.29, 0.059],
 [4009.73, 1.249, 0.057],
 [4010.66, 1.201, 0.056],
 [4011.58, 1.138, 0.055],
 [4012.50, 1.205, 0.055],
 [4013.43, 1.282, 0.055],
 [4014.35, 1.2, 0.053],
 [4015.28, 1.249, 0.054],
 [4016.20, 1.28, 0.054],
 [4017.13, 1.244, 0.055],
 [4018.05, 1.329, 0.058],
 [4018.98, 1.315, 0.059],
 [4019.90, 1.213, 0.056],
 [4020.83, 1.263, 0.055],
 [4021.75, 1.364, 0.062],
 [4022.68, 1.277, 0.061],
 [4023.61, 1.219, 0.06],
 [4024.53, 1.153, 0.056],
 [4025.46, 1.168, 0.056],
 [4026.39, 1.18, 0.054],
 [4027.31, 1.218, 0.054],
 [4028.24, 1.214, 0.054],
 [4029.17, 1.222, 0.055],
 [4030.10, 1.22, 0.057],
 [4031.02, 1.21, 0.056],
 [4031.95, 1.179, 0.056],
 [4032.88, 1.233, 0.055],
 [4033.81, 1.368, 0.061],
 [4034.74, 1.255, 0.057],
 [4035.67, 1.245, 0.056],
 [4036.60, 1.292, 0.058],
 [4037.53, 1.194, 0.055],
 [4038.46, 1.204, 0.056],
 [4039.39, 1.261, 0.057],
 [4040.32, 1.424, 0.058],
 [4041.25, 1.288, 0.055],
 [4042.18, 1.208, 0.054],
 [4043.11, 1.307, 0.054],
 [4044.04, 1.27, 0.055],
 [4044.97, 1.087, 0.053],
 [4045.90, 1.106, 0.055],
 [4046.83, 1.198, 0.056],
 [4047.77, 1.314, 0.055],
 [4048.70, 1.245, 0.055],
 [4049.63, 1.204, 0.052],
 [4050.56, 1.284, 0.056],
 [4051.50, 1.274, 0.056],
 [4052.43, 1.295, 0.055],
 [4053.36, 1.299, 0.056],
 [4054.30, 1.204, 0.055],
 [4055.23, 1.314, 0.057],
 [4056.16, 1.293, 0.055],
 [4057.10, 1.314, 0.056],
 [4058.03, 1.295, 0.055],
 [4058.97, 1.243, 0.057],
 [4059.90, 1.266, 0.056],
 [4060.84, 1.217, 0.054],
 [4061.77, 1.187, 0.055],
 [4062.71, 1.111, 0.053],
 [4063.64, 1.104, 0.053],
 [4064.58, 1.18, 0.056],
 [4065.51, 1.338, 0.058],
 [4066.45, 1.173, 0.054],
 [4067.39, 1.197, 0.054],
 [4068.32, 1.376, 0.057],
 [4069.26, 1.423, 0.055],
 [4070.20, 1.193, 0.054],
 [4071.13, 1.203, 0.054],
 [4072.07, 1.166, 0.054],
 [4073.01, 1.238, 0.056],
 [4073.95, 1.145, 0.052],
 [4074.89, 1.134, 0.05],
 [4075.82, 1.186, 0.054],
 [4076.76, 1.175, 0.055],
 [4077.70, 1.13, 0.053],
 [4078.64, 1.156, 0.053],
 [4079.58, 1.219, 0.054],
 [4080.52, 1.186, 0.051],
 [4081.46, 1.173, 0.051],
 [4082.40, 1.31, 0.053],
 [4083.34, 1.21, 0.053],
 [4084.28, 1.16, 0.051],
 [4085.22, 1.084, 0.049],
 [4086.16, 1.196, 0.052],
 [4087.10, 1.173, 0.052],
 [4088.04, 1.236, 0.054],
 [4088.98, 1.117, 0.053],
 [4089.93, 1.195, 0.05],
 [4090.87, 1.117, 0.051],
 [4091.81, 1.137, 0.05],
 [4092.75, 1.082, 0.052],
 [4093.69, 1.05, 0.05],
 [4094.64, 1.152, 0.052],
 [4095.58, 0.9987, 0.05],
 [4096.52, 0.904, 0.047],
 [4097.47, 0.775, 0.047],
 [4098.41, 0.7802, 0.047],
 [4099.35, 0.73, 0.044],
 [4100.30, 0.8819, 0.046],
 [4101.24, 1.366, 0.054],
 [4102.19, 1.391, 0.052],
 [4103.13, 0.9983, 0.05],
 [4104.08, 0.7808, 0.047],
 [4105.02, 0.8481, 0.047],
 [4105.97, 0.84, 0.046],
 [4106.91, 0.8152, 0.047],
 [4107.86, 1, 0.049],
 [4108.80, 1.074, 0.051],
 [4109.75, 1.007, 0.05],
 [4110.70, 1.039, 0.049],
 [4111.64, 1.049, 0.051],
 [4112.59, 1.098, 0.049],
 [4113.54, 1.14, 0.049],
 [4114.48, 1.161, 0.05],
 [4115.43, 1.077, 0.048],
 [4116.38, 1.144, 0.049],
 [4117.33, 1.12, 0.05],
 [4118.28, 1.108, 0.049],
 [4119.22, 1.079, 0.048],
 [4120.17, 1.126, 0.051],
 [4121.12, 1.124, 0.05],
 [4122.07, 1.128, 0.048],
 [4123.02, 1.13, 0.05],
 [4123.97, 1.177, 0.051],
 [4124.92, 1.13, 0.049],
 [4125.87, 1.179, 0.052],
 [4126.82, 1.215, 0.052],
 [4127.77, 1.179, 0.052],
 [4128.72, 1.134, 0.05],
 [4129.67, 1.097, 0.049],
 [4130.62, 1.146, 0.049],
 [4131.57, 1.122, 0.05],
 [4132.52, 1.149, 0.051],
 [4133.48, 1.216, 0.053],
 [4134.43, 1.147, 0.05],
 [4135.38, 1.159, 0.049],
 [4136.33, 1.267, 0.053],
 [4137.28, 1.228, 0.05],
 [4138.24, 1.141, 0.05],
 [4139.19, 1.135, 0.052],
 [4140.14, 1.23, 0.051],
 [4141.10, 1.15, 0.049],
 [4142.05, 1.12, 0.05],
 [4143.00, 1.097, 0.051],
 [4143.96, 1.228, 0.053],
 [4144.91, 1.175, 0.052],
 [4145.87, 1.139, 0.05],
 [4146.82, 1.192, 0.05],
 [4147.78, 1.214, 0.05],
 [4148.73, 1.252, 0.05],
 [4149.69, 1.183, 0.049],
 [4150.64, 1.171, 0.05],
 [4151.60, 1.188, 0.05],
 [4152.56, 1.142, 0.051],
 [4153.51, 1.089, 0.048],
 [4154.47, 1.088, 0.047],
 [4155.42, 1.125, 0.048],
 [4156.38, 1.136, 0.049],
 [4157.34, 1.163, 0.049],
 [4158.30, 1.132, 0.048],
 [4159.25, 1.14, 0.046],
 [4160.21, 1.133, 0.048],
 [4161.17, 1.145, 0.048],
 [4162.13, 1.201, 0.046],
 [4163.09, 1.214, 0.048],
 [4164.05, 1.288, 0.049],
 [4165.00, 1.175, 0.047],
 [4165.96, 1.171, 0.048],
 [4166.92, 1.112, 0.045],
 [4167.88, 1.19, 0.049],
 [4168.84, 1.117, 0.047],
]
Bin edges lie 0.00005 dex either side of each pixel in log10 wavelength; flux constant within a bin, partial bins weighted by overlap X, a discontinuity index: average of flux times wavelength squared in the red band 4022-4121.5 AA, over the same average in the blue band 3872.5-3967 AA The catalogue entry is 1.1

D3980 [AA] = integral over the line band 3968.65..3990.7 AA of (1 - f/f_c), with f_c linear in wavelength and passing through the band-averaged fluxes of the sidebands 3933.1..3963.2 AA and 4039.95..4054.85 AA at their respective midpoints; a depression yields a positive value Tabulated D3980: 3.17 AA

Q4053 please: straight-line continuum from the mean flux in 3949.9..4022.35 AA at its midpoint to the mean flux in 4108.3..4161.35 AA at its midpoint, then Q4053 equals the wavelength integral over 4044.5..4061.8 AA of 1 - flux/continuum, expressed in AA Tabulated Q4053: -1.6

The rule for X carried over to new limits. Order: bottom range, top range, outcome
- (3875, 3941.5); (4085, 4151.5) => 1.07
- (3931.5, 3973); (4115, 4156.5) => 1.15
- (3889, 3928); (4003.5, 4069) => 1.12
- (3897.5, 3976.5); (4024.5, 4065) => 1.14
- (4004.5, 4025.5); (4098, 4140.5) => 0.93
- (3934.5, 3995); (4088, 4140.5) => 1.05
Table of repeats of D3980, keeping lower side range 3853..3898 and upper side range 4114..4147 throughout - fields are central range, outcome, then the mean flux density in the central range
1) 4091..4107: 2.4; 0.979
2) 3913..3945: -1.2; 1.22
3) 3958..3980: 4.3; 0.94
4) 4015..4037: -1.6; 1.25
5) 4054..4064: -0.6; 1.23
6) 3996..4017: -1.3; 1.24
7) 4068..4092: -0.7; 1.19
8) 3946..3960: -0.8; 1.24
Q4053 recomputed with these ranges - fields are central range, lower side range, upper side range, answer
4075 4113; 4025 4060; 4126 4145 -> 4.19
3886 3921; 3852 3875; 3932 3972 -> 2.13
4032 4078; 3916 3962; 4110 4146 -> -2.74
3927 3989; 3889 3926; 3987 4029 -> 5.59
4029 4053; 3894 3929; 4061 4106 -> -2.05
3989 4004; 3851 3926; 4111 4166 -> -0.70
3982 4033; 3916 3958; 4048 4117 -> -1.91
